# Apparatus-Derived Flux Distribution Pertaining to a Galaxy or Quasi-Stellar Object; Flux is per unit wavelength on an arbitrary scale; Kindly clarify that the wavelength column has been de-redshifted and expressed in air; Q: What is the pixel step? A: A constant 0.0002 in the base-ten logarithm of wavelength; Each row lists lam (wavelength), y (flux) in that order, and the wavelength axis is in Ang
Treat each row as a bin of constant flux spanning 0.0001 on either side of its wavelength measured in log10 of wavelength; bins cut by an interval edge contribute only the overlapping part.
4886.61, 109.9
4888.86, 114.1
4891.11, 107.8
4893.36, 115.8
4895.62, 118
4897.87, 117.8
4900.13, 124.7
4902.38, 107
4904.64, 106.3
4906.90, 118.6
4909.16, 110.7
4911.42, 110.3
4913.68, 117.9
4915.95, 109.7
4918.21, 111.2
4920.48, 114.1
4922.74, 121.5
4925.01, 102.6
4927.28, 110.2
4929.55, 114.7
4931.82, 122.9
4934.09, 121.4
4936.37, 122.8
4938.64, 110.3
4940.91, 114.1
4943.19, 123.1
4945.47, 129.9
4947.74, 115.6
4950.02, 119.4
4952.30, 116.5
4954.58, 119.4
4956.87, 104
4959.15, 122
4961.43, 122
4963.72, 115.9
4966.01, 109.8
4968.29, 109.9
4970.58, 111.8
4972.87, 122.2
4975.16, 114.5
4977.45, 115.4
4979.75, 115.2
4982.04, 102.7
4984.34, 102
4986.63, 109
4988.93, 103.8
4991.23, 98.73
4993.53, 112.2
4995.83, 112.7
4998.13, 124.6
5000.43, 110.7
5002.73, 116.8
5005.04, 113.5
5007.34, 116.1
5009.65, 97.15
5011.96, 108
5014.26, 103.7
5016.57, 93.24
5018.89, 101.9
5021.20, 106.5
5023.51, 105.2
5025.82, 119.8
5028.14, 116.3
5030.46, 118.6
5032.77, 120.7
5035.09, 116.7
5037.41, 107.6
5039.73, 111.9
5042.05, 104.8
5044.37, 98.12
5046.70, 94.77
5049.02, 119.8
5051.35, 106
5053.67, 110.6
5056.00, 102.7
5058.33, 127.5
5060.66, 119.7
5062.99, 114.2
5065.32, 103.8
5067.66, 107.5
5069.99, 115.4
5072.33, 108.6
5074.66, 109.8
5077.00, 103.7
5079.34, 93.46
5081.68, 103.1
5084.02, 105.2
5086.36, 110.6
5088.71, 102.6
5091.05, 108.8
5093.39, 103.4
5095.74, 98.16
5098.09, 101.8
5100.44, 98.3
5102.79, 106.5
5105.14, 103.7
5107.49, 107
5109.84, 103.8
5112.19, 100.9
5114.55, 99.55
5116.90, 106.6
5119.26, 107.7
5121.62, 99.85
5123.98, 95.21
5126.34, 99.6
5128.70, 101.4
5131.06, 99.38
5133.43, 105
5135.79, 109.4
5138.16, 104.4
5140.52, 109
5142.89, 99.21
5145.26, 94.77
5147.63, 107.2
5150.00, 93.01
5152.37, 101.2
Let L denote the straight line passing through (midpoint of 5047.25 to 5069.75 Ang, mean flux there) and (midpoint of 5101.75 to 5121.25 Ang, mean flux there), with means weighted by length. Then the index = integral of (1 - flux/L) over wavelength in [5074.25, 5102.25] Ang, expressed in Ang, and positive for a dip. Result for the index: 1.2 Ang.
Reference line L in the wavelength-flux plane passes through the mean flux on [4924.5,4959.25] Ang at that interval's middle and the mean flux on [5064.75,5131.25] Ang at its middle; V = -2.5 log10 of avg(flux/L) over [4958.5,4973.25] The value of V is -0.01 mag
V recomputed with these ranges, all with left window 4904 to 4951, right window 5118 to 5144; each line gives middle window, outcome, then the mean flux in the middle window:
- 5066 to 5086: 0.00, 106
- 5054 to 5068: -0.05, 113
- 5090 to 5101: 0.03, 102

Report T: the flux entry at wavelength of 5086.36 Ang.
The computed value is 110.6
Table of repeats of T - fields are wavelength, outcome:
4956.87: 104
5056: 102.7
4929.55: 114.7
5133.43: 105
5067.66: 107.5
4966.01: 109.8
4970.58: 111.8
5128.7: 101.4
